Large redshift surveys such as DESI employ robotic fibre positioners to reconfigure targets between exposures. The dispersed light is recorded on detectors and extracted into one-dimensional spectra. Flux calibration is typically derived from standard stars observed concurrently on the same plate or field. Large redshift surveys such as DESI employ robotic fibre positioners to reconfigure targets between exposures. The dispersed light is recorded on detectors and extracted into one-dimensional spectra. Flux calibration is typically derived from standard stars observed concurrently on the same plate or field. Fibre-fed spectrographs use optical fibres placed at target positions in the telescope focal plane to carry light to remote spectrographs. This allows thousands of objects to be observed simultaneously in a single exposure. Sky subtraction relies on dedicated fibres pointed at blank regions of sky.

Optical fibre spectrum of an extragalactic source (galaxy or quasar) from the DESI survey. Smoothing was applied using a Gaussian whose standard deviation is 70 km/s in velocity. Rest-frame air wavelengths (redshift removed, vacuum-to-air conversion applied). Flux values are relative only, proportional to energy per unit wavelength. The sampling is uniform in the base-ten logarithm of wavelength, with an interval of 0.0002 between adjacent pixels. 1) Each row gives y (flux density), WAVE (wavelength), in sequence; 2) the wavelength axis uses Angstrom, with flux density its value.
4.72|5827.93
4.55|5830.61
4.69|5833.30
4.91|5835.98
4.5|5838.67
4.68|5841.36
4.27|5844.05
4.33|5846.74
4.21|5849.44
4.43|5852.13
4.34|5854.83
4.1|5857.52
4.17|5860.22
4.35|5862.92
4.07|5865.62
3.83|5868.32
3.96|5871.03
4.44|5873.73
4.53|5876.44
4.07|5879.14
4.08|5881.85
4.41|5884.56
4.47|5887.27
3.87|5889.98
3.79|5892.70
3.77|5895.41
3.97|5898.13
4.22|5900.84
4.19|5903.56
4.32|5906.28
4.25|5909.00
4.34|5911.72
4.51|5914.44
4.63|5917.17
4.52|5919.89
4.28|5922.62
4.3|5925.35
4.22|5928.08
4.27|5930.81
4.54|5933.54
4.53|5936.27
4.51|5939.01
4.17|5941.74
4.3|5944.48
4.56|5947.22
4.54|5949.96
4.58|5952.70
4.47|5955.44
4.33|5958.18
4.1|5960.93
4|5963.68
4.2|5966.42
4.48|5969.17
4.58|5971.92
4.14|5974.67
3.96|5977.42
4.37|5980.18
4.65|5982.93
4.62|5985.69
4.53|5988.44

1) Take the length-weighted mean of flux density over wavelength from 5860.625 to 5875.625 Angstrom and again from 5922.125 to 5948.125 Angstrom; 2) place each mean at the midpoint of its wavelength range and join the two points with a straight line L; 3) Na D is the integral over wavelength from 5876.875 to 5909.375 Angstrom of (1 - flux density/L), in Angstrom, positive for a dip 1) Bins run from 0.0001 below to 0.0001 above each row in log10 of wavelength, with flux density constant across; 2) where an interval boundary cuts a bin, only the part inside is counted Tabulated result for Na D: 0.8 Angstrom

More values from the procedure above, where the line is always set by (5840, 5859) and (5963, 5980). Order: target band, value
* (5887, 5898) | 0.97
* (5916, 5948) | -0.92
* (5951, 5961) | -0.36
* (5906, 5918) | -0.33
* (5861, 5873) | 0.68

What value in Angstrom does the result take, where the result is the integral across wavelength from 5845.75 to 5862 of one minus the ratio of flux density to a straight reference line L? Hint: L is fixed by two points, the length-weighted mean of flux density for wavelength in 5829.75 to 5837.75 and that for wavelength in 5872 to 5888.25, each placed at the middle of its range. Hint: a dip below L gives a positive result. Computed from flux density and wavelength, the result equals 1.0 Angstrom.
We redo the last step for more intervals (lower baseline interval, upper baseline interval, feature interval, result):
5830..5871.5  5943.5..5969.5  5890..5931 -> 1.1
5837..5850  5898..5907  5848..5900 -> 1.8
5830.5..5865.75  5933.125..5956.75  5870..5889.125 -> 0.6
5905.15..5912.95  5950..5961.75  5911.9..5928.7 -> -0.3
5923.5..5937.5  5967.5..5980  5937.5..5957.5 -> -0.5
